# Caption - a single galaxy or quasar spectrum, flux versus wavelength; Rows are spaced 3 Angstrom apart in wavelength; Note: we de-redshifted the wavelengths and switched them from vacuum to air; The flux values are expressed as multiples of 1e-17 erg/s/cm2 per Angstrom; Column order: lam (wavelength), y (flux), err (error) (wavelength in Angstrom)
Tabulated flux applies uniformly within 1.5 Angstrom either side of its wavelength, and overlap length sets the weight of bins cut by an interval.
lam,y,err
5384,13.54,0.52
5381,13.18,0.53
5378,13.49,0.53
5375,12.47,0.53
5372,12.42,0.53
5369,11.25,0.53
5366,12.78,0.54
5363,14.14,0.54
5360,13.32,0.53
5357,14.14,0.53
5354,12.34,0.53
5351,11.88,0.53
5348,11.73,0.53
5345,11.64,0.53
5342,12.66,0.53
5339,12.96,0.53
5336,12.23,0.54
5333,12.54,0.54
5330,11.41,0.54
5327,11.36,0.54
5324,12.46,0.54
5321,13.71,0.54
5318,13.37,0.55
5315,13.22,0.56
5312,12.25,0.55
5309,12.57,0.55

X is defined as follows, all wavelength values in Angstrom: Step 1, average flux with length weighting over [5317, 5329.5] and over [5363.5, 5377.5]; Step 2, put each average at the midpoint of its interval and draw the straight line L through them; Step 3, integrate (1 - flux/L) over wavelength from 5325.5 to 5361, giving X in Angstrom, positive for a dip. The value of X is 0.6 Angstrom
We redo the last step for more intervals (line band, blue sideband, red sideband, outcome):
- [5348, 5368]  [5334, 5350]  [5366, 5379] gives -1.01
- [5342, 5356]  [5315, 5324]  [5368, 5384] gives 1.00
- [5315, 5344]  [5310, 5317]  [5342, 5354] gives -0.37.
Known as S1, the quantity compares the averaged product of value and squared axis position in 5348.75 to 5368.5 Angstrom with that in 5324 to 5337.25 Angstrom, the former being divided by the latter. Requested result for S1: 1.10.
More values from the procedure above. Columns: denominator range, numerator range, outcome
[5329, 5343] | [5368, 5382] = 1.03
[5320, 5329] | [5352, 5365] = 1.10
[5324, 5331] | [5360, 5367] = 1.18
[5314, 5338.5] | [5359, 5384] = 1.05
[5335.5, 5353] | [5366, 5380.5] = 1.04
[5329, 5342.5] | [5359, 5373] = 1.04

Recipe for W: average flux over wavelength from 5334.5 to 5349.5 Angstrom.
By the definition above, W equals 12.2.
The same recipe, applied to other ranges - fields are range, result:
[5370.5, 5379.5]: 12.8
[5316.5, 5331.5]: 12.5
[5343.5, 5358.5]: 12.3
